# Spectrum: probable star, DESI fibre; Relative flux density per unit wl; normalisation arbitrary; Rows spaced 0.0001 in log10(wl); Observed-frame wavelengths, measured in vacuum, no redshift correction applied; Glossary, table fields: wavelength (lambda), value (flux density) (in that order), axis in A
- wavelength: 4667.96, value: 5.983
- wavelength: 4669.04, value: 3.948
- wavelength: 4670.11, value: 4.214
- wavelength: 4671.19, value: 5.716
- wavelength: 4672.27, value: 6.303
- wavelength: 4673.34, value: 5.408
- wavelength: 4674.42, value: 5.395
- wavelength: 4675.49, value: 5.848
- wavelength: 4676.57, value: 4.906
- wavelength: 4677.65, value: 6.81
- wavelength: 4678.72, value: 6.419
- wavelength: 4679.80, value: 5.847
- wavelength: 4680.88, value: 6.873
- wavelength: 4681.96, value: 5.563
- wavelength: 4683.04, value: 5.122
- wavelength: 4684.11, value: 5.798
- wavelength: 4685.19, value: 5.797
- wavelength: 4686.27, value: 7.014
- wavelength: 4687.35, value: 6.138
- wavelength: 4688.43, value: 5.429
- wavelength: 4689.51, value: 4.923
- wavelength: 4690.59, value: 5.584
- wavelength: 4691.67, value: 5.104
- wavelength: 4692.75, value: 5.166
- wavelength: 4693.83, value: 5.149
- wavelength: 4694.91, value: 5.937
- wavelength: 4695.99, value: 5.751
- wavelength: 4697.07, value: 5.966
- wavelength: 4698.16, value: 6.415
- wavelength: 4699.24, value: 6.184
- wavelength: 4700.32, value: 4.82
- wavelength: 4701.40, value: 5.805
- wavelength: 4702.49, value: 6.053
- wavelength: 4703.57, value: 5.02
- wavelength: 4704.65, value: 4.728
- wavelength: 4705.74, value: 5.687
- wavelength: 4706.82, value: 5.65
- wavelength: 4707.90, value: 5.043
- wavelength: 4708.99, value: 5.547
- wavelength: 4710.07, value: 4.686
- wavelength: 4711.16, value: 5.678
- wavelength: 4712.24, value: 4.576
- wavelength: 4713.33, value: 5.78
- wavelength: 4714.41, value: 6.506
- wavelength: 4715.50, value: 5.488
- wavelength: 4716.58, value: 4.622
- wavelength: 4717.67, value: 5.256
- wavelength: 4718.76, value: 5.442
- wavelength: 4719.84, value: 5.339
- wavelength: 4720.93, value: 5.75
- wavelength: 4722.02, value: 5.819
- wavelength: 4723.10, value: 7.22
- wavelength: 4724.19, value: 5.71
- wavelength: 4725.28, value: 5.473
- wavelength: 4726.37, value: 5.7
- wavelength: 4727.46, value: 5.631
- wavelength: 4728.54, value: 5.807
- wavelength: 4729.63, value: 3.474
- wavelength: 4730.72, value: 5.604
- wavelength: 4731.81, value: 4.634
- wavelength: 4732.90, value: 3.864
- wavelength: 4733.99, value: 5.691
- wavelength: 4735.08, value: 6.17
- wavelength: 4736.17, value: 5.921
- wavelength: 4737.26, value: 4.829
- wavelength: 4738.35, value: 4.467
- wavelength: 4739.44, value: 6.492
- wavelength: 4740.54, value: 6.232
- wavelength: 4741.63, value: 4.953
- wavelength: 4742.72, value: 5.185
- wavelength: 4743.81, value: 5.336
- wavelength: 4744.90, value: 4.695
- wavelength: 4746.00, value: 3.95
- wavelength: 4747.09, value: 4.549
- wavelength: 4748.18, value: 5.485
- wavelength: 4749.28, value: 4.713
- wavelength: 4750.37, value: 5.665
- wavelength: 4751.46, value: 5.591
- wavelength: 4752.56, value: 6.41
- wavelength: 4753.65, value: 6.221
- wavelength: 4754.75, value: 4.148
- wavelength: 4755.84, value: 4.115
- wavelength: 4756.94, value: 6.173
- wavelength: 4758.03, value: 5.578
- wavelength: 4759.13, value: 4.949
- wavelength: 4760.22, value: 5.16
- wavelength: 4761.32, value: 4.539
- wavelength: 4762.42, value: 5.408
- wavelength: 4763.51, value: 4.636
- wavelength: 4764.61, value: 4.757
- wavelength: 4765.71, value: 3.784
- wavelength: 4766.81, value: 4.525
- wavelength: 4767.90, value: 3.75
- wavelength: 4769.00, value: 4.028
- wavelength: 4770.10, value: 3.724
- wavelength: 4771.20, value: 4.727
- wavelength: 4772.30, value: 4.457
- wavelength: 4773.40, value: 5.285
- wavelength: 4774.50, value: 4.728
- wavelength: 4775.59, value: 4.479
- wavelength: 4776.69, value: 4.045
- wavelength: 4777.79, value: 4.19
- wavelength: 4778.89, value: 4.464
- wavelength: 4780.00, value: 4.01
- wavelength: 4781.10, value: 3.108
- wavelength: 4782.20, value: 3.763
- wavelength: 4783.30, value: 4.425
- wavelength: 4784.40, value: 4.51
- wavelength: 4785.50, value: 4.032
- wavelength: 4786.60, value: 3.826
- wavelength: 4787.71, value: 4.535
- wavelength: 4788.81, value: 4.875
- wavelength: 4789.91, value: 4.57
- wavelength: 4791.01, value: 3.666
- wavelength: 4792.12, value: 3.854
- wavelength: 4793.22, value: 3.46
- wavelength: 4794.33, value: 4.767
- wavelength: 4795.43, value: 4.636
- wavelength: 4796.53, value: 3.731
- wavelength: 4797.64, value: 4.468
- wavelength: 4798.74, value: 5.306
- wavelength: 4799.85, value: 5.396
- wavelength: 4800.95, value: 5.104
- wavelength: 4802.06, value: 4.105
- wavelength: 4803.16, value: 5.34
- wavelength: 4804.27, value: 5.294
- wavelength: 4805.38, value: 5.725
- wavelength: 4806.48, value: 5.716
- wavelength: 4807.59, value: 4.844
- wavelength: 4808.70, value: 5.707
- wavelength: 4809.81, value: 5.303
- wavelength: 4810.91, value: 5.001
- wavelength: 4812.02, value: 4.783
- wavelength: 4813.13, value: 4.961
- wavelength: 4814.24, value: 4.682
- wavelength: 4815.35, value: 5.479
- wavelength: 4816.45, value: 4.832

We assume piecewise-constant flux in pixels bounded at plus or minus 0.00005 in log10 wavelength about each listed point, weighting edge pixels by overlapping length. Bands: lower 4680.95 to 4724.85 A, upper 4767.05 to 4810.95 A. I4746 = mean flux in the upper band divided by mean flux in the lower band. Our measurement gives 0.81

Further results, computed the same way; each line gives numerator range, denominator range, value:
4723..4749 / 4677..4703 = 0.90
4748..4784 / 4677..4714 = 0.83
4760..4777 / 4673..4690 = 0.77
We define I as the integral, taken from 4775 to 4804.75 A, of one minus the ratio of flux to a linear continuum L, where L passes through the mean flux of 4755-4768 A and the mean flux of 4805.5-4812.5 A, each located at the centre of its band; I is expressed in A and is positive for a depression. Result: 4.2 A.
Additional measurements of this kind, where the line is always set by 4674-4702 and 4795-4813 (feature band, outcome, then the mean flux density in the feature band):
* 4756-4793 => 5.6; 4.43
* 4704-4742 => 0.9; 5.41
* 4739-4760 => 0.4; 5.28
